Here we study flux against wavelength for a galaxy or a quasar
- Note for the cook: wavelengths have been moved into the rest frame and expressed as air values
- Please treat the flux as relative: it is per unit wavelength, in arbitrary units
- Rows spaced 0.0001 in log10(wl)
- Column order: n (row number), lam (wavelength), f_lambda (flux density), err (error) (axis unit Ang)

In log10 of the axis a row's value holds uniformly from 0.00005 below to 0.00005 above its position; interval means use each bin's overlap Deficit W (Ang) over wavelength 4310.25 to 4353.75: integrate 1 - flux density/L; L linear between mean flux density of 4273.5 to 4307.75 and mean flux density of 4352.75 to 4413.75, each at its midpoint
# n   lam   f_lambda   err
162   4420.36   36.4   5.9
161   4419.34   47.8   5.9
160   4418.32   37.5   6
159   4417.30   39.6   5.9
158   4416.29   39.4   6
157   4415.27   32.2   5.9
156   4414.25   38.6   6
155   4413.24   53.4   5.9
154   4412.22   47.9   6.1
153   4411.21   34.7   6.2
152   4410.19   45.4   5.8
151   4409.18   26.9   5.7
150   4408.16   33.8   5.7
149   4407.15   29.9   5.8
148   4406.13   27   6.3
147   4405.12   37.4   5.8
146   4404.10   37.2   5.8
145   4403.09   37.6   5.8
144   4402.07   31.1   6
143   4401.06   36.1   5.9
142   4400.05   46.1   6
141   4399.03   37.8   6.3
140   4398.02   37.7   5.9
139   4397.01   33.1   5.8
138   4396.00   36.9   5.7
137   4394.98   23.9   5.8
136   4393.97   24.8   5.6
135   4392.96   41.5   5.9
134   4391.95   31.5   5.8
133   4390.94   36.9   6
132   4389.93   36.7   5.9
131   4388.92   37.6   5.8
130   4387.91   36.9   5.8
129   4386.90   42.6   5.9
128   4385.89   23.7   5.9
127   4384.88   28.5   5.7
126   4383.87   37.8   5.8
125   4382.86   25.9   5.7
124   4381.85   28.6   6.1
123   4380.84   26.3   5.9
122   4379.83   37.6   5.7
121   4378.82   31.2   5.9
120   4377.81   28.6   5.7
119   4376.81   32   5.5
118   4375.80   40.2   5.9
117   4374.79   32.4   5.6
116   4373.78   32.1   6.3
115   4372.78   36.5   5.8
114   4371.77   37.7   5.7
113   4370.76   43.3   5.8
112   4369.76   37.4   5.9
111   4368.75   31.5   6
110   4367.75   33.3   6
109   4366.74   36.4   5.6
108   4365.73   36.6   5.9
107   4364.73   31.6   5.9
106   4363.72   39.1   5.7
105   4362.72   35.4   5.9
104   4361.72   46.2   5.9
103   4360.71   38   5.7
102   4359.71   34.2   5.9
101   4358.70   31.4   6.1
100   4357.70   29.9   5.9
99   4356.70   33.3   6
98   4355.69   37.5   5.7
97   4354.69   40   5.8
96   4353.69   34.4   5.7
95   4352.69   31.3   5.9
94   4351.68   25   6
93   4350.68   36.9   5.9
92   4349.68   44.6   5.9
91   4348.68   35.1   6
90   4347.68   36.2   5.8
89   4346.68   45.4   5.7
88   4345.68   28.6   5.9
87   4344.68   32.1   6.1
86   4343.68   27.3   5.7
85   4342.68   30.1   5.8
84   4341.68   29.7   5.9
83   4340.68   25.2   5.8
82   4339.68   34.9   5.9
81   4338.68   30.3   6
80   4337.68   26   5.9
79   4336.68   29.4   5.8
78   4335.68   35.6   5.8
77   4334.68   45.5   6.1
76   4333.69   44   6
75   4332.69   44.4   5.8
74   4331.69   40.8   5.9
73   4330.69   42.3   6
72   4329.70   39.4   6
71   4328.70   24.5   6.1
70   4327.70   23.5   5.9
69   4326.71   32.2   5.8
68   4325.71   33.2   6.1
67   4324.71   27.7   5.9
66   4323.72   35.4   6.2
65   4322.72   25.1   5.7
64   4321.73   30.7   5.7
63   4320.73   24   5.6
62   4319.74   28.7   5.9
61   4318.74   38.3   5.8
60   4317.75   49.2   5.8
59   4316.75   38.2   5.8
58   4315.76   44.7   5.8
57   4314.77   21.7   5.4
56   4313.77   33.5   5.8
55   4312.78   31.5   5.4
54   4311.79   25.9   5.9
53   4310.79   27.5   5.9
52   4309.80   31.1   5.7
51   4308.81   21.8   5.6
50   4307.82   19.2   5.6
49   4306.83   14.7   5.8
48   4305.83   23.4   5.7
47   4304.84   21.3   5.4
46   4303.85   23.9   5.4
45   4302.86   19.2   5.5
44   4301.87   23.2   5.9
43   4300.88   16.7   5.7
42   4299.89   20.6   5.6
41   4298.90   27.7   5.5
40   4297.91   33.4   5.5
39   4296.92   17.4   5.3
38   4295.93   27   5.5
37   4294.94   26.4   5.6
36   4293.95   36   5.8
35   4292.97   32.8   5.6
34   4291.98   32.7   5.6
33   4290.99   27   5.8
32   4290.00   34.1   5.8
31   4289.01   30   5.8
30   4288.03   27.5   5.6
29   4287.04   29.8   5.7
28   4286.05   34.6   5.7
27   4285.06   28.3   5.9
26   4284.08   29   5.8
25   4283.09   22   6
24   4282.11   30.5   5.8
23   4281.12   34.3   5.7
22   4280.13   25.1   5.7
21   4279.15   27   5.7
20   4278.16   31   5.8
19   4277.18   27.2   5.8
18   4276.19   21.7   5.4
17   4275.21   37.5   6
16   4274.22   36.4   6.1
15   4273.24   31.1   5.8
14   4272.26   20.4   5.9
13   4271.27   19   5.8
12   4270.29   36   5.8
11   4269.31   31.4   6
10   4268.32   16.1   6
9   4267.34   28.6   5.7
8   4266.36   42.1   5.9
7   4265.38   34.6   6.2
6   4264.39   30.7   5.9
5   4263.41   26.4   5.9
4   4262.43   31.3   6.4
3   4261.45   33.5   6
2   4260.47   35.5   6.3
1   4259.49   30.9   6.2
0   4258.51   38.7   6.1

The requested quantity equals -3.7 Ang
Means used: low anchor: 27.3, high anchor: 35.2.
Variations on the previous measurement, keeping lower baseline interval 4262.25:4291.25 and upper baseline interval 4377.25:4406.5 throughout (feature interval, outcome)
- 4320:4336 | -1.4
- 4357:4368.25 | -1.0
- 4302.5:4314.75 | 2.5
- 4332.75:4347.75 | -0.9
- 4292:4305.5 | 2.2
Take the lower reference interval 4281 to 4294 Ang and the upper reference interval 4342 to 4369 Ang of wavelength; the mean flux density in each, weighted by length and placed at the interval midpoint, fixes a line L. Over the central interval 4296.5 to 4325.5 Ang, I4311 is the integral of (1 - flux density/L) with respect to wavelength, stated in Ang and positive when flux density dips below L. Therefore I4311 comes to 4.0 Ang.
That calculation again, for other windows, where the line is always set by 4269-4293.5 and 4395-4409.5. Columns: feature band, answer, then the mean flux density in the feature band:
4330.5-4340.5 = -1.6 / 36.8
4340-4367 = -1.6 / 34.5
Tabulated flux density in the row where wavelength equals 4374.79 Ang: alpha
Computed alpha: 32.4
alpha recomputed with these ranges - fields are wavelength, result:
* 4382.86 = 25.9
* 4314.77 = 21.7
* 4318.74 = 38.3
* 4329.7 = 39.4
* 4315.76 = 44.7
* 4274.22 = 36.4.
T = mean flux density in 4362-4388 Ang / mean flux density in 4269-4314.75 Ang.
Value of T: 1.25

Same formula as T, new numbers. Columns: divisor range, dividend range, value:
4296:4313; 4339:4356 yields 1.44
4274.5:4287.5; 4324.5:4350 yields 1.17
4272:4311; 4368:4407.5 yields 1.26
